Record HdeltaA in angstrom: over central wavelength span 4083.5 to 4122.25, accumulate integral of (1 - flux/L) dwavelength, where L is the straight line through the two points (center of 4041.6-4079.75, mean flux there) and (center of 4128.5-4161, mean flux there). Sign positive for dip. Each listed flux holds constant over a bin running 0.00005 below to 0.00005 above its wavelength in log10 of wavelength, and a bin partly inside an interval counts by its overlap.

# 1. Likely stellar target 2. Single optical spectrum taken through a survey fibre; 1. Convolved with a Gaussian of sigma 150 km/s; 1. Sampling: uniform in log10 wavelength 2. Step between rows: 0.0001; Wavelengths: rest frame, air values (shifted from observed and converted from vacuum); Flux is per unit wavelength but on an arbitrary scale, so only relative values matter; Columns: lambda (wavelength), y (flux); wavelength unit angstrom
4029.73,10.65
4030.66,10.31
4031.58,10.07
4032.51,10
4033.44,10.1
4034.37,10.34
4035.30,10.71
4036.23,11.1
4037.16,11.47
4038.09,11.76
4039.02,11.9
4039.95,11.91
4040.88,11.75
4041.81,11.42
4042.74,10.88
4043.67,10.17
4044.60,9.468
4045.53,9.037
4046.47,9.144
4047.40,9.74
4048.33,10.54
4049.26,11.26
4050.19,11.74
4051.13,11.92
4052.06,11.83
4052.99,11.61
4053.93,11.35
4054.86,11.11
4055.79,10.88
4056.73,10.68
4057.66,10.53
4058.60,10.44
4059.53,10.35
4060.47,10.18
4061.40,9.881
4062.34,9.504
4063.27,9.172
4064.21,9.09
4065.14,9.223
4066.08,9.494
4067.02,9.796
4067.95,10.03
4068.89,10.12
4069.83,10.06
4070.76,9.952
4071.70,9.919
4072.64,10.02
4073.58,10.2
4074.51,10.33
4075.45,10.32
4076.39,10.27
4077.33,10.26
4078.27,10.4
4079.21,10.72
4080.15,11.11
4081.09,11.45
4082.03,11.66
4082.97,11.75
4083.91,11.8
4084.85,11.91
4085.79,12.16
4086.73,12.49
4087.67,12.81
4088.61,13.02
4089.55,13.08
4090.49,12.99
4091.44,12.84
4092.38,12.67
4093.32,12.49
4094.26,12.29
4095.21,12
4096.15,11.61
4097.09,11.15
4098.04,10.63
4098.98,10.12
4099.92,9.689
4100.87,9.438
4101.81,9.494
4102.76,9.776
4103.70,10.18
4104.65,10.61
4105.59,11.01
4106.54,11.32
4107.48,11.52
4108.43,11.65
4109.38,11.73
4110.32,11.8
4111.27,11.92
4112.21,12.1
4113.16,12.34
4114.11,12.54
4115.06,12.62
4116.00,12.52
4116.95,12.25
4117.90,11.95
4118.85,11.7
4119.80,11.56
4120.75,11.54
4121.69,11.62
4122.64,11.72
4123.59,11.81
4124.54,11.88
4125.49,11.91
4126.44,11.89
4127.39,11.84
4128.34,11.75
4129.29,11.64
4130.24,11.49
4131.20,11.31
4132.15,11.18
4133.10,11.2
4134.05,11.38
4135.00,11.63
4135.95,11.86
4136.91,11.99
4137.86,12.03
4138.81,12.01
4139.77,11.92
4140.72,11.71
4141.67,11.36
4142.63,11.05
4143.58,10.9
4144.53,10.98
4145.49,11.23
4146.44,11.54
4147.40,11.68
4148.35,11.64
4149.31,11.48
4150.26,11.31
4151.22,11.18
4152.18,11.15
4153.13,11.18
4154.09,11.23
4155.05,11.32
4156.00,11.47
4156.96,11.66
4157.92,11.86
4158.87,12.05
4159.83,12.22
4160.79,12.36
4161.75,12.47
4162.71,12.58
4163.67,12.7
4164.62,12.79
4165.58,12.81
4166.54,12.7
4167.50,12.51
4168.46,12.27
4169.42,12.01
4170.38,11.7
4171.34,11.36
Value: -2.71 angstrom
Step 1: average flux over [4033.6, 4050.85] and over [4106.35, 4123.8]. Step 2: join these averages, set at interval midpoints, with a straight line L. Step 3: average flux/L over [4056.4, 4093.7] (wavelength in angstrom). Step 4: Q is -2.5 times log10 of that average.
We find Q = 0.042 mag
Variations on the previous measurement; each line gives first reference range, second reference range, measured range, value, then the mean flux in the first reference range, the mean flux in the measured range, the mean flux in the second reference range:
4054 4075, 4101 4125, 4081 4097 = -0.14 mag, 10.1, 12.3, 11.5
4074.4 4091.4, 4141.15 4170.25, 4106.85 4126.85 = -0.02 mag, 11.6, 11.9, 11.8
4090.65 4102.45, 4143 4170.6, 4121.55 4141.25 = -0.01 mag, 11.2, 11.7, 11.8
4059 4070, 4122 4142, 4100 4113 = 0.00 mag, 9.74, 11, 11.7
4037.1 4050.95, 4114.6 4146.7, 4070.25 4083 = 0.06 mag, 10.8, 10.6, 11.7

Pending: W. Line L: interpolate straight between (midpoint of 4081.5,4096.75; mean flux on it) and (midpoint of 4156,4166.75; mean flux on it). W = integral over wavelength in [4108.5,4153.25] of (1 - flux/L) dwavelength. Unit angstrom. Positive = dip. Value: 2.4 angstrom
